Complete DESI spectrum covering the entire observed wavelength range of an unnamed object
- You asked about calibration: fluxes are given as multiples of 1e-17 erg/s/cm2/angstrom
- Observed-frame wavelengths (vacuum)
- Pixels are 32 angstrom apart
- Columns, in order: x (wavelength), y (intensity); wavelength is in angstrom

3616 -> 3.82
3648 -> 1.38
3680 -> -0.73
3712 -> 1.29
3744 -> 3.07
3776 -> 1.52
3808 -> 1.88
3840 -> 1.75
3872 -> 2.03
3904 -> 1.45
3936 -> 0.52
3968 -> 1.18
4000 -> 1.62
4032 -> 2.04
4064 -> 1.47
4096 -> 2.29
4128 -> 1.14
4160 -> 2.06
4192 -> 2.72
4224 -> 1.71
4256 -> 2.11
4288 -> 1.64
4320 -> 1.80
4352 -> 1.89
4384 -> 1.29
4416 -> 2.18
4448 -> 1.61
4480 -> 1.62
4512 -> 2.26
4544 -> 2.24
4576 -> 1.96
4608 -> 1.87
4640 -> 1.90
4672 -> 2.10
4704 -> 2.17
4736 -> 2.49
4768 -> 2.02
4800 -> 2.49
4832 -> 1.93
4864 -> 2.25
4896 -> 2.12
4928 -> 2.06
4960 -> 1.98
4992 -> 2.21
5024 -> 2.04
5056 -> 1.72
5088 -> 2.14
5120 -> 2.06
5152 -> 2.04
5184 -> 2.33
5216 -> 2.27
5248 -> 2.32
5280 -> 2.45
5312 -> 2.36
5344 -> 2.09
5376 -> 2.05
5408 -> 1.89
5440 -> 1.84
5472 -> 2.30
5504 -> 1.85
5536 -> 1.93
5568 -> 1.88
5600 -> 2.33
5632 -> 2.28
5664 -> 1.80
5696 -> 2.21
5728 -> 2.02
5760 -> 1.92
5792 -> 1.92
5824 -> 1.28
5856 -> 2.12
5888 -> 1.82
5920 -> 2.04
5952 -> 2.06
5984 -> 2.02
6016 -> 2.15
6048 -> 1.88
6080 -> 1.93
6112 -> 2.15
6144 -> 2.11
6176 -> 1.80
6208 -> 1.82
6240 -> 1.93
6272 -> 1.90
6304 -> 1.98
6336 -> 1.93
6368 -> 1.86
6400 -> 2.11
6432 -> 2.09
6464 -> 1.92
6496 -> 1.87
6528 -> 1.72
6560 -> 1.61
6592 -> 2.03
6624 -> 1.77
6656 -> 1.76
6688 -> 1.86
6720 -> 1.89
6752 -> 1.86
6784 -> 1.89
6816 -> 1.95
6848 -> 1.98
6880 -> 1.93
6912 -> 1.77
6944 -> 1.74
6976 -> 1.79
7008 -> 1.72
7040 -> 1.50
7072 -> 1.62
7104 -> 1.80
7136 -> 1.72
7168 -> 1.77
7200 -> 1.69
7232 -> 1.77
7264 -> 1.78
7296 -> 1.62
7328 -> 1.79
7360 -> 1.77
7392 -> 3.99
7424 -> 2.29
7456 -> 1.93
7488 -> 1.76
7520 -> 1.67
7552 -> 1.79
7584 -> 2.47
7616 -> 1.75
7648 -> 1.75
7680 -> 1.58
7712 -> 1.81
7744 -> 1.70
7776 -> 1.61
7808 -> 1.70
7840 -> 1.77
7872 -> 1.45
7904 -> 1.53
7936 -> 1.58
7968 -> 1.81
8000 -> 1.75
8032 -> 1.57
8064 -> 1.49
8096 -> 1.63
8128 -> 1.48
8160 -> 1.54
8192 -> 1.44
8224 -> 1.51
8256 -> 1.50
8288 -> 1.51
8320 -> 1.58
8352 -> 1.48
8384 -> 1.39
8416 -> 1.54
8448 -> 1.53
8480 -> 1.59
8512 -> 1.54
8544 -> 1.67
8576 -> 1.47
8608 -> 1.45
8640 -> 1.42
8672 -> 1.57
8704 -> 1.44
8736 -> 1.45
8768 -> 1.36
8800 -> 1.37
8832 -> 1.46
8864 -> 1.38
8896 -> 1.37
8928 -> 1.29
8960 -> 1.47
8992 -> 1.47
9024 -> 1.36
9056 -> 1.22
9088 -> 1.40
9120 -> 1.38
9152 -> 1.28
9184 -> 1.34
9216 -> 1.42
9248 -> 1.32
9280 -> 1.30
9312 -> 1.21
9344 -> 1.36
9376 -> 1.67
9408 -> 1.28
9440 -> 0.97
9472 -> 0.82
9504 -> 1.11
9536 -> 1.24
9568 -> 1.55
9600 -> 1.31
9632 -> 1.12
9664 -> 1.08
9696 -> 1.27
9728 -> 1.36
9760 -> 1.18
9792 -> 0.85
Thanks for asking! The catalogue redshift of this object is 0.127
